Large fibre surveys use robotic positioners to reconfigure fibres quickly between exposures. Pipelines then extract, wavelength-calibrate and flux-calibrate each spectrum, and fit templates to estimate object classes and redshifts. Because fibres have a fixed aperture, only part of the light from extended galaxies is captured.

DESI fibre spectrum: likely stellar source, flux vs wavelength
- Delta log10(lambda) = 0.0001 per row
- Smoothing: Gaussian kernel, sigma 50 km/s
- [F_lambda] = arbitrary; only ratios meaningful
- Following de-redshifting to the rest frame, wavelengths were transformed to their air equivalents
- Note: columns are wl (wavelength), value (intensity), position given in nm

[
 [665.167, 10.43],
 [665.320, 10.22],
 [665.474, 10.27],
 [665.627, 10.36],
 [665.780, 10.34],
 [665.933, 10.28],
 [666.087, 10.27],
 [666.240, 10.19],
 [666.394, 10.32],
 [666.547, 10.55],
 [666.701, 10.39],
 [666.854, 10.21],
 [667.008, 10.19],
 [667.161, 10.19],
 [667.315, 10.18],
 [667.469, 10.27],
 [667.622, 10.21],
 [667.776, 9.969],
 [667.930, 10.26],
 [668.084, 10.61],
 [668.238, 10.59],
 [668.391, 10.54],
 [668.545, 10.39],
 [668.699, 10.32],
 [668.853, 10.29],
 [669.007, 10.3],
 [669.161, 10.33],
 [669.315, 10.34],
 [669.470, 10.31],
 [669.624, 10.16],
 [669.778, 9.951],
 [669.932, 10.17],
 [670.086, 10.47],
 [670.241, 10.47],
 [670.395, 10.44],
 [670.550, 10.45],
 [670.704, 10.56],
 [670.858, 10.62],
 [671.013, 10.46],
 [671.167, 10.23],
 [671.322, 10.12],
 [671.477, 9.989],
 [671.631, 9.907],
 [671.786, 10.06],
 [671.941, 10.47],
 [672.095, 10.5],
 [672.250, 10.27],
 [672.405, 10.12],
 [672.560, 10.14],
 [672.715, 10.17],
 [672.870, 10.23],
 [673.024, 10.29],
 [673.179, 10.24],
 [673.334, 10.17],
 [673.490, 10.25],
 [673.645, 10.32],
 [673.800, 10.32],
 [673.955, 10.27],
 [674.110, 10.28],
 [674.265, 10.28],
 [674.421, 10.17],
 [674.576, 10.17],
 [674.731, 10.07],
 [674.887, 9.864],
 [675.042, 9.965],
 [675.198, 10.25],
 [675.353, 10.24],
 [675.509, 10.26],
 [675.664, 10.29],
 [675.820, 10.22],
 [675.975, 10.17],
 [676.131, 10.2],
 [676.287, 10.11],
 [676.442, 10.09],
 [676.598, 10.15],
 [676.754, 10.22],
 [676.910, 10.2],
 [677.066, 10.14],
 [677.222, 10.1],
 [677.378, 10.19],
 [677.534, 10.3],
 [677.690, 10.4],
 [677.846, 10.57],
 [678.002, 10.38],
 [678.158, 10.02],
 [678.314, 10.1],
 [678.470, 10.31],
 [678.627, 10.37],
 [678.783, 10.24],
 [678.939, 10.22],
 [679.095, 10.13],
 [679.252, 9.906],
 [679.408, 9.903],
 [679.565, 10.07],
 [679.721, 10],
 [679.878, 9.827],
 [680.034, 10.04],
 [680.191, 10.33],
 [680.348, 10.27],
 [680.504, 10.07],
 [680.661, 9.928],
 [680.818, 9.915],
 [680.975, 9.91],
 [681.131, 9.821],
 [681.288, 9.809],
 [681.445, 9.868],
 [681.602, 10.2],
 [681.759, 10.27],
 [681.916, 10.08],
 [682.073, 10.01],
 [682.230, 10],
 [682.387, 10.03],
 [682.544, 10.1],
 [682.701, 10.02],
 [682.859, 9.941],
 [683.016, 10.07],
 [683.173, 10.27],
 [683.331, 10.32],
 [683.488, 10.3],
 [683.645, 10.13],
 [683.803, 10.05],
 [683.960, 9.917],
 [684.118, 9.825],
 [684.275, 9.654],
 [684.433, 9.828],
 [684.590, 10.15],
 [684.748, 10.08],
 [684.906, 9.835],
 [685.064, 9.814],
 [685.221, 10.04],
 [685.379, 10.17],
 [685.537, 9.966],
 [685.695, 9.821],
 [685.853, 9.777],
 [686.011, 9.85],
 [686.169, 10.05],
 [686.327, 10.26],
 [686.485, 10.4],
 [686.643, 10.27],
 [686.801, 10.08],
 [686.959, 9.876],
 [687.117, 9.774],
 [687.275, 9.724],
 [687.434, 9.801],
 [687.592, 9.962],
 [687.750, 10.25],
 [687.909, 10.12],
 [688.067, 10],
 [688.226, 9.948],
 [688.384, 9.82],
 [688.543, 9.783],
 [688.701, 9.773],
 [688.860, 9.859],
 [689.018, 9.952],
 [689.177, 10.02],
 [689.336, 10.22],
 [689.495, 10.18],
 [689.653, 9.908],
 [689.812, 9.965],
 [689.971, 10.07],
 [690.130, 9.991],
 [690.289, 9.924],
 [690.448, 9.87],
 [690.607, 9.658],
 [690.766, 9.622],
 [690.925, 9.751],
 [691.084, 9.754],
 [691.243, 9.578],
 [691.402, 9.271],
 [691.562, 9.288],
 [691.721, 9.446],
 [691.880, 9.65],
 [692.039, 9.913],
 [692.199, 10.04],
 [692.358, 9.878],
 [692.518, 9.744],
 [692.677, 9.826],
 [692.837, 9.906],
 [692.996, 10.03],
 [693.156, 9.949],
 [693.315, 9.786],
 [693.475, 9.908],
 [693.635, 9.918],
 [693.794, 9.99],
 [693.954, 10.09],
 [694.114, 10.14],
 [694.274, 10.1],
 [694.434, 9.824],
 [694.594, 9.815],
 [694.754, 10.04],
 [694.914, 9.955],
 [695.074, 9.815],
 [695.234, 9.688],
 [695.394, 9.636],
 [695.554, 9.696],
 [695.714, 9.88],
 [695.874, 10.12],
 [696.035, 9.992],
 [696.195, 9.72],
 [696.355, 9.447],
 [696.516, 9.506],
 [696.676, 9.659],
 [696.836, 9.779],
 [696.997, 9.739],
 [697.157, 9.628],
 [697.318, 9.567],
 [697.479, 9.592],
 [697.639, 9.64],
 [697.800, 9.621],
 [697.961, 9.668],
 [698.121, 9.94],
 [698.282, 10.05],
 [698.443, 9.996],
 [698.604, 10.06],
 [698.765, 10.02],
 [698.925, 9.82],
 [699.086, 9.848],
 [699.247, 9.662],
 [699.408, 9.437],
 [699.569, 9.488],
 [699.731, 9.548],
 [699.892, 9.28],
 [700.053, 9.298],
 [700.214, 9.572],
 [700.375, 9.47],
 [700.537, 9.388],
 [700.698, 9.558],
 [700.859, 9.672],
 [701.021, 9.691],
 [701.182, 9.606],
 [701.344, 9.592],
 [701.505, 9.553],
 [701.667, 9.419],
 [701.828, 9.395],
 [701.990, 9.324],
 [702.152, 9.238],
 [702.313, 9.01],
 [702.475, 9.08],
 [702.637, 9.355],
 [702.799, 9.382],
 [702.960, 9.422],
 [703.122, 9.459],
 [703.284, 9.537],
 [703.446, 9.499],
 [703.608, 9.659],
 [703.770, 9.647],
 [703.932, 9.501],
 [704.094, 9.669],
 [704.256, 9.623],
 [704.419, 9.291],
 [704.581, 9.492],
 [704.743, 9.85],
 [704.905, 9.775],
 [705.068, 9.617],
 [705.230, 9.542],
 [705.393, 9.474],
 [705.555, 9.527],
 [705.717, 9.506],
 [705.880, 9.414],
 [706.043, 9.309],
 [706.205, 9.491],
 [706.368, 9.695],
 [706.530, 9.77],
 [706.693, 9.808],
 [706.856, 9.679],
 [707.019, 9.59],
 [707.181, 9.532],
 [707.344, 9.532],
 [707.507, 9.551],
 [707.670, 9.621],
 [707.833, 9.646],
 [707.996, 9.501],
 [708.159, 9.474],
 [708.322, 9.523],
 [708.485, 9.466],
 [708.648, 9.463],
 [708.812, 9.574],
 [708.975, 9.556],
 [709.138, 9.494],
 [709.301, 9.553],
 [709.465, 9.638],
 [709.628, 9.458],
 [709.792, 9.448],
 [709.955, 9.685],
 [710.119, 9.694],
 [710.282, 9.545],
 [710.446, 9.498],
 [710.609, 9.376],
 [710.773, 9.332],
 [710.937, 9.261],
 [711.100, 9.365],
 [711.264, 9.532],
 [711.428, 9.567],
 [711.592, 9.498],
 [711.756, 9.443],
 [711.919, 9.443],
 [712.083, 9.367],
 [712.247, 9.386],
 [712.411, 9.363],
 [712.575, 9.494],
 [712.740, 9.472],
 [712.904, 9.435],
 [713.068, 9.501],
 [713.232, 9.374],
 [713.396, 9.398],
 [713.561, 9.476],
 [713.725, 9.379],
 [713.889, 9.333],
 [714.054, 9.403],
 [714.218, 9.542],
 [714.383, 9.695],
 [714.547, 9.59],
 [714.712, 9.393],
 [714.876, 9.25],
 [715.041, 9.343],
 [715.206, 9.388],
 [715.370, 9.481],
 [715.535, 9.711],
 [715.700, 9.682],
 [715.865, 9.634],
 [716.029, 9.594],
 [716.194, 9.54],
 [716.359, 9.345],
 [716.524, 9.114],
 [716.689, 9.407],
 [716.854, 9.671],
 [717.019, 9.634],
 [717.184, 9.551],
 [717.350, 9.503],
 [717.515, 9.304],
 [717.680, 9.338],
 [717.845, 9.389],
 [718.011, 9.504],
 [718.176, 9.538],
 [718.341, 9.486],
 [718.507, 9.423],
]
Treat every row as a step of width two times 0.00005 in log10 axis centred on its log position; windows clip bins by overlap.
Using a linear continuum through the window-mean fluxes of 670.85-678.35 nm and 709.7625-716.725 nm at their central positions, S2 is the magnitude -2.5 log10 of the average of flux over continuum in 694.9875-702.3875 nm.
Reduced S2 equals 0.012 mag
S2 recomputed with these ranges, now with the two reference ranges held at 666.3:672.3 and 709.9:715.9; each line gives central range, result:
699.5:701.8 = 0.02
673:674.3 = 0.00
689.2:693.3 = 0.01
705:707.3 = 0.00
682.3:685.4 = 0.00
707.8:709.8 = 0.00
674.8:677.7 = 0.00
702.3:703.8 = 0.03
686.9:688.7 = 0.00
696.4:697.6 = 0.02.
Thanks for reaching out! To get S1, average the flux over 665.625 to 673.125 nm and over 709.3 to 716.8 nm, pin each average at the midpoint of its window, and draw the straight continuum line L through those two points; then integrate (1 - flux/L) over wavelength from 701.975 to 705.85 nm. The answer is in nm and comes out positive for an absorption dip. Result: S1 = 0.06 nm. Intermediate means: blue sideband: 10.3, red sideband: 9.47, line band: 9.48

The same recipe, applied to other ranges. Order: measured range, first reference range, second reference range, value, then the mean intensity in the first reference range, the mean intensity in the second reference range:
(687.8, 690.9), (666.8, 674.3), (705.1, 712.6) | -0.01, 10.3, 9.52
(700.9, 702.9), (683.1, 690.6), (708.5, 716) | 0.06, 9.99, 9.48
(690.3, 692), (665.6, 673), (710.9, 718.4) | 0.05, 10.3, 9.46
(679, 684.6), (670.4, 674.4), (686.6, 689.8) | 0.03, 10.3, 9.96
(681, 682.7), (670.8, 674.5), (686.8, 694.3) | 0.01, 10.2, 9.87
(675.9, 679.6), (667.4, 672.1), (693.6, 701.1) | -0.01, 10.3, 9.74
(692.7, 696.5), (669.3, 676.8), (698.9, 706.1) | -0.07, 10.2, 9.5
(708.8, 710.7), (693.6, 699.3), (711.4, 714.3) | -0.01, 9.82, 9.44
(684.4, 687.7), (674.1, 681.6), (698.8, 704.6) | -0.02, 10.1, 9.49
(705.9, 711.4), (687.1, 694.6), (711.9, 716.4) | 0.02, 9.87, 9.47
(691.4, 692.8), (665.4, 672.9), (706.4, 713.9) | 0.02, 10.3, 9.51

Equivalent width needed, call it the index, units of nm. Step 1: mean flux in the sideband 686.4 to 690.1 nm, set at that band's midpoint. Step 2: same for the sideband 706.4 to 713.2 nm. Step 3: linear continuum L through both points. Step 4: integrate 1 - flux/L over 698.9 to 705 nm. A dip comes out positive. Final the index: 0.12 nm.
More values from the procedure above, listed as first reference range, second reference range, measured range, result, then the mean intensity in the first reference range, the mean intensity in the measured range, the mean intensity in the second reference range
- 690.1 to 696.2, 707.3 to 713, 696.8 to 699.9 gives 0.00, 9.83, 9.73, 9.49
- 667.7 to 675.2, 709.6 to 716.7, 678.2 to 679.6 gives 0.00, 10.3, 10.1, 9.46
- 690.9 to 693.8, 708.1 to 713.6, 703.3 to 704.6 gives 0.00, 9.77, 9.55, 9.47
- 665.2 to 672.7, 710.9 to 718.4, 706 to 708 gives 0.00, 10.3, 9.61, 9.46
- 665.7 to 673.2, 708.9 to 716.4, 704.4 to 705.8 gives 0.01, 10.3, 9.58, 9.48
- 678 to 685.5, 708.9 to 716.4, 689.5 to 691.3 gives 0.01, 10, 9.85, 9.48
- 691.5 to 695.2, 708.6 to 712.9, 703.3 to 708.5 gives 0.01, 9.87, 9.57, 9.48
